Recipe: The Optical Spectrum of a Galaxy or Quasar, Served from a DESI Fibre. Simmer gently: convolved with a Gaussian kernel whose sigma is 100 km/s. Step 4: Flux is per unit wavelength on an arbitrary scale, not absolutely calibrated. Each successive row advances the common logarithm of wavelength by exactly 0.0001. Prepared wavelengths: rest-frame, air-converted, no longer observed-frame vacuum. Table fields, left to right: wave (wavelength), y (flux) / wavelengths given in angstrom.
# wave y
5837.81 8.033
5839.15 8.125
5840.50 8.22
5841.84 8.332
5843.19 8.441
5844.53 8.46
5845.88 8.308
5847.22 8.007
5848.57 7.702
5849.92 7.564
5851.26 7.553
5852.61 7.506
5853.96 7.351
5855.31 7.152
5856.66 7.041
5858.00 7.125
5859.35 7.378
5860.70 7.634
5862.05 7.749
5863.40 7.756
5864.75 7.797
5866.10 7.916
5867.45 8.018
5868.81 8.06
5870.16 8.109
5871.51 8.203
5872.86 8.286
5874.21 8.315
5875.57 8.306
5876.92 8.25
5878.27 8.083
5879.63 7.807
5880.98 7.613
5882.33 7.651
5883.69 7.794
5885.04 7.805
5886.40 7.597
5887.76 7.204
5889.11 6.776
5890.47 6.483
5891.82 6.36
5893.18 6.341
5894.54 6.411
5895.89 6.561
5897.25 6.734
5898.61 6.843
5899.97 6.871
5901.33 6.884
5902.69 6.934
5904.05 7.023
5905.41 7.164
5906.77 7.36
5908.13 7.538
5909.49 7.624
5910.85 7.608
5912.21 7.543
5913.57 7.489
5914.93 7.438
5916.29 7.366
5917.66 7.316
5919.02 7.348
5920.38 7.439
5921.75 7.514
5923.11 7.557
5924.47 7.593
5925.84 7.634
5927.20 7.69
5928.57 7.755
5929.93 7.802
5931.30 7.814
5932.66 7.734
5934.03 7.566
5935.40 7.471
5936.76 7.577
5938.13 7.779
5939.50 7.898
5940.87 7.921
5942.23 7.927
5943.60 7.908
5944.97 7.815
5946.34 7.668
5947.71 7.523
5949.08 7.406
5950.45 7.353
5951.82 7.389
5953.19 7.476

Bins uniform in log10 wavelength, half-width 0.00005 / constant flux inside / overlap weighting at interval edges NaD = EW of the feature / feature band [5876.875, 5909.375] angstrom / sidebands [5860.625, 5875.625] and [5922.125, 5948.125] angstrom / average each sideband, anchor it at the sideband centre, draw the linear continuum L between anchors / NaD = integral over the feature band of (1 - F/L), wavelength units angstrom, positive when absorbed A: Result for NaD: 3.1 angstrom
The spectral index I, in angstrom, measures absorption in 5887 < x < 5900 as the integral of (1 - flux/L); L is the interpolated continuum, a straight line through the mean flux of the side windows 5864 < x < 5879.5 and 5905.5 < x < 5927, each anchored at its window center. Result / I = 1.9 angstrom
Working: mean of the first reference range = 8.11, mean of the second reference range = 7.49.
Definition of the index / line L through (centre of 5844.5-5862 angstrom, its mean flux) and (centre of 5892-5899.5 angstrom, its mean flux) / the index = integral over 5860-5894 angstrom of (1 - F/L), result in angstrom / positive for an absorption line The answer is -3.2 angstrom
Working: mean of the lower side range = 7.57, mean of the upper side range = 6.57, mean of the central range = 7.67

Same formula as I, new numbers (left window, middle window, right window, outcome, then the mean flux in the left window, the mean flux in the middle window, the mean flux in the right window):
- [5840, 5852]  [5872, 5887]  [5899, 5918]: -0.6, 8.06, 7.96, 7.29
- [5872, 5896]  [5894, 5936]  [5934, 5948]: 1.5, 7.45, 7.35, 7.75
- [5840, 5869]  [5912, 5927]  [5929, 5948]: 0.5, 7.77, 7.48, 7.75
